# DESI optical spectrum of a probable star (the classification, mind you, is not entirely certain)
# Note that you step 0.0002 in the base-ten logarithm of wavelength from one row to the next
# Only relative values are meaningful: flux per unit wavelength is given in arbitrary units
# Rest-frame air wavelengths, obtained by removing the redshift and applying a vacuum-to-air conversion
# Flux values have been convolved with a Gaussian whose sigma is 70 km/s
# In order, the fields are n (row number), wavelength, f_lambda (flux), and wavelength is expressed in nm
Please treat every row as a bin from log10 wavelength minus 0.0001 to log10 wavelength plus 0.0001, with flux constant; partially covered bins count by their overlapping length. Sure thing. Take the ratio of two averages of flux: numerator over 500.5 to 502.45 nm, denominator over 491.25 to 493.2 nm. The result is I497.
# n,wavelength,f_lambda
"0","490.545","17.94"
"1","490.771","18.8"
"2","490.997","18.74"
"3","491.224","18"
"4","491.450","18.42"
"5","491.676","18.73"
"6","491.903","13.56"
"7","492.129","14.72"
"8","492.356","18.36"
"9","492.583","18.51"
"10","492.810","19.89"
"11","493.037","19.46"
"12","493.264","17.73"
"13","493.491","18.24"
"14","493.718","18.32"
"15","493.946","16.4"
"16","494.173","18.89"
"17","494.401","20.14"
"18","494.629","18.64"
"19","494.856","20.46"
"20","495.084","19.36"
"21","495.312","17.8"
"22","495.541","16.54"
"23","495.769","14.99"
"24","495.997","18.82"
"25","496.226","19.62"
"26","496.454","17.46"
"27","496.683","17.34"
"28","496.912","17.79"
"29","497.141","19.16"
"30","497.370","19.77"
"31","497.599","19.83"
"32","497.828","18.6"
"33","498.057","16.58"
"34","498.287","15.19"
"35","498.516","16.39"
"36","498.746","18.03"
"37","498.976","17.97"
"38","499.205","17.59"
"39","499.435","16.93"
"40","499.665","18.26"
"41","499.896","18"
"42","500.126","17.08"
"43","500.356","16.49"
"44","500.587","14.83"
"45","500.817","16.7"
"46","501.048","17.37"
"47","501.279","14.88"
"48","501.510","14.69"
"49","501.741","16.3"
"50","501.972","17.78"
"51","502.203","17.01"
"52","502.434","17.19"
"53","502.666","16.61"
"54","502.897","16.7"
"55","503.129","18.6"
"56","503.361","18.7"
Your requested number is 0.9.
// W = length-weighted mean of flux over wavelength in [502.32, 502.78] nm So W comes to 16.9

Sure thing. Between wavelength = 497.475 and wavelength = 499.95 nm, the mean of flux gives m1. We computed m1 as 17.6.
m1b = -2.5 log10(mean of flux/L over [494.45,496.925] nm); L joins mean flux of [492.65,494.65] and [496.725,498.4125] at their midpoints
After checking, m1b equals 0.01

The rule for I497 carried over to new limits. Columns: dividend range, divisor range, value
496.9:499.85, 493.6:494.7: 0.97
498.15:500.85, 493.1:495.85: 0.93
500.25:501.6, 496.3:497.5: 0.86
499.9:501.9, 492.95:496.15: 0.89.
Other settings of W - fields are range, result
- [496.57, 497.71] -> 18.8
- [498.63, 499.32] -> 17.9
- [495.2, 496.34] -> 17.5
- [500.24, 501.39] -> 16.1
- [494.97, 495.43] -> 18.5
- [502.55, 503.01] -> 16.7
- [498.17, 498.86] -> 16.5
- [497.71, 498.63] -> 16.7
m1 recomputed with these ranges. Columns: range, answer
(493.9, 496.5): 18.3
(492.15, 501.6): 17.8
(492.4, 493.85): 18.6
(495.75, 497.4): 18.2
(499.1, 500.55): 17.2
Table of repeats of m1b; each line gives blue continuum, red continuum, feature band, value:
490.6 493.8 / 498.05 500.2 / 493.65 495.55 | -0.054 mag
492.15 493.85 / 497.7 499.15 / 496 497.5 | -0.060 mag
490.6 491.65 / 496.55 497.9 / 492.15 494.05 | 0.022 mag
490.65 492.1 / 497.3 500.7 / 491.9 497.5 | -0.042 mag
